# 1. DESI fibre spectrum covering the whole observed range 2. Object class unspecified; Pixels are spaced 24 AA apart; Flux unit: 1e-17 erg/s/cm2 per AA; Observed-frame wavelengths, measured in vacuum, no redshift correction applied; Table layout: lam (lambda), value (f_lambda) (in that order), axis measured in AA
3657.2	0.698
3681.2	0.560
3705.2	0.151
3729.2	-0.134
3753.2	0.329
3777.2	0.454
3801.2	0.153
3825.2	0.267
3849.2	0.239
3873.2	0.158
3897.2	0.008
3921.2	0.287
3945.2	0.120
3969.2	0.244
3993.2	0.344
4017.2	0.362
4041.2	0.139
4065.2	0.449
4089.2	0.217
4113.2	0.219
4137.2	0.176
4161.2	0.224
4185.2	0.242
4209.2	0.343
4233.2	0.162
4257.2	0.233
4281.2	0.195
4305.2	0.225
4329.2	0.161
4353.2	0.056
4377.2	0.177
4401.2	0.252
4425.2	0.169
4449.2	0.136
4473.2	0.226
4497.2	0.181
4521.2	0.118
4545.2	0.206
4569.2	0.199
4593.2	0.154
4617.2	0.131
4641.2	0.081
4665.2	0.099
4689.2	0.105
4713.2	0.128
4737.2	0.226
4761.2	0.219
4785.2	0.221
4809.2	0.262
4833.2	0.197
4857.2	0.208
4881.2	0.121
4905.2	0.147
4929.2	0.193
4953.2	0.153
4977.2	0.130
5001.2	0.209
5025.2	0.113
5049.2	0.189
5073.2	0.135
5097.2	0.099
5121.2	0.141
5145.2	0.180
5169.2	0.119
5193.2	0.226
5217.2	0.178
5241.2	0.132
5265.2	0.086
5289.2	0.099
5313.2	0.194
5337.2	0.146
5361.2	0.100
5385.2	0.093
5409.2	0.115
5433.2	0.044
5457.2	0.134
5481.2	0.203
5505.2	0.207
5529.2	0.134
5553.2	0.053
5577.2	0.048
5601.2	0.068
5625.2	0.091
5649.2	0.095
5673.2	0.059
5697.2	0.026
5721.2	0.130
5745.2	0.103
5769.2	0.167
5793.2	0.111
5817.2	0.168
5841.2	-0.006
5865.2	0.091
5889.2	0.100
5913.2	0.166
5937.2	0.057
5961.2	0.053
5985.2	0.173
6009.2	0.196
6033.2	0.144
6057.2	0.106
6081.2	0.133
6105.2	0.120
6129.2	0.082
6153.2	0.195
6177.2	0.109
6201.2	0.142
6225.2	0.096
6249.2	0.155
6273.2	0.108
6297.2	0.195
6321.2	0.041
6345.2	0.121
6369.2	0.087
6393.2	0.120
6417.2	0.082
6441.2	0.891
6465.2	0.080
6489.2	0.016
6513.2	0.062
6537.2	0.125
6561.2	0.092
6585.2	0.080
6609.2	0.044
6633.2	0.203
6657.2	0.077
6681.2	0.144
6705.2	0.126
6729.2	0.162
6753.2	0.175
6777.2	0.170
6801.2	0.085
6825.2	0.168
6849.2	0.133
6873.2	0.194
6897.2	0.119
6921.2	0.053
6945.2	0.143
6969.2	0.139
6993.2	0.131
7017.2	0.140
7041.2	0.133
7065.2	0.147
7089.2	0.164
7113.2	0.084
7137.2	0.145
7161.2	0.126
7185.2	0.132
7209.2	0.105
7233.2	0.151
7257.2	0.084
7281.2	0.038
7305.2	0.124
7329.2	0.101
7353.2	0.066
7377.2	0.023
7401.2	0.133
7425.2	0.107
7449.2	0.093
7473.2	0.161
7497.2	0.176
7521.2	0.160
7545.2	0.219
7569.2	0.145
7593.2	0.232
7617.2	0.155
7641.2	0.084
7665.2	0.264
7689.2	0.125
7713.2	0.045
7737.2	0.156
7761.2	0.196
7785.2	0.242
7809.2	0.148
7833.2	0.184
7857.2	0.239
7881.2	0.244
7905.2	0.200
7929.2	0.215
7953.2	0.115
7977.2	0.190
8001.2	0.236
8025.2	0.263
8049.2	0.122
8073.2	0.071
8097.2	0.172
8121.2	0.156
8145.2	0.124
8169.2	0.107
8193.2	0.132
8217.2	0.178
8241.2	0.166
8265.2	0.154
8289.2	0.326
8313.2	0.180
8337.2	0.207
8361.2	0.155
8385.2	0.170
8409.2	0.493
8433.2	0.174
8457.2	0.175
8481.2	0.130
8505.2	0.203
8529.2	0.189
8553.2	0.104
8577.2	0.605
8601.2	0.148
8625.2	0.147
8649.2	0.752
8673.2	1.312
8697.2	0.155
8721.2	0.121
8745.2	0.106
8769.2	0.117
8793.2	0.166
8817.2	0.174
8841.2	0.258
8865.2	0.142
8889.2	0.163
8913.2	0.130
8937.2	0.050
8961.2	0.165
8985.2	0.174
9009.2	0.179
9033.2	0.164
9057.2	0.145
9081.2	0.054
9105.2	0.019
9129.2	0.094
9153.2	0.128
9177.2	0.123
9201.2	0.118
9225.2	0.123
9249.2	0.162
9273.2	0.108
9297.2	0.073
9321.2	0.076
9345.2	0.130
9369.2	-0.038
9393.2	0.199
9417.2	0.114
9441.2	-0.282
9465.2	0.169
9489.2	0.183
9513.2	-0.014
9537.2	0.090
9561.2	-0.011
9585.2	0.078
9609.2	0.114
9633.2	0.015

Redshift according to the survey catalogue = 0.73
